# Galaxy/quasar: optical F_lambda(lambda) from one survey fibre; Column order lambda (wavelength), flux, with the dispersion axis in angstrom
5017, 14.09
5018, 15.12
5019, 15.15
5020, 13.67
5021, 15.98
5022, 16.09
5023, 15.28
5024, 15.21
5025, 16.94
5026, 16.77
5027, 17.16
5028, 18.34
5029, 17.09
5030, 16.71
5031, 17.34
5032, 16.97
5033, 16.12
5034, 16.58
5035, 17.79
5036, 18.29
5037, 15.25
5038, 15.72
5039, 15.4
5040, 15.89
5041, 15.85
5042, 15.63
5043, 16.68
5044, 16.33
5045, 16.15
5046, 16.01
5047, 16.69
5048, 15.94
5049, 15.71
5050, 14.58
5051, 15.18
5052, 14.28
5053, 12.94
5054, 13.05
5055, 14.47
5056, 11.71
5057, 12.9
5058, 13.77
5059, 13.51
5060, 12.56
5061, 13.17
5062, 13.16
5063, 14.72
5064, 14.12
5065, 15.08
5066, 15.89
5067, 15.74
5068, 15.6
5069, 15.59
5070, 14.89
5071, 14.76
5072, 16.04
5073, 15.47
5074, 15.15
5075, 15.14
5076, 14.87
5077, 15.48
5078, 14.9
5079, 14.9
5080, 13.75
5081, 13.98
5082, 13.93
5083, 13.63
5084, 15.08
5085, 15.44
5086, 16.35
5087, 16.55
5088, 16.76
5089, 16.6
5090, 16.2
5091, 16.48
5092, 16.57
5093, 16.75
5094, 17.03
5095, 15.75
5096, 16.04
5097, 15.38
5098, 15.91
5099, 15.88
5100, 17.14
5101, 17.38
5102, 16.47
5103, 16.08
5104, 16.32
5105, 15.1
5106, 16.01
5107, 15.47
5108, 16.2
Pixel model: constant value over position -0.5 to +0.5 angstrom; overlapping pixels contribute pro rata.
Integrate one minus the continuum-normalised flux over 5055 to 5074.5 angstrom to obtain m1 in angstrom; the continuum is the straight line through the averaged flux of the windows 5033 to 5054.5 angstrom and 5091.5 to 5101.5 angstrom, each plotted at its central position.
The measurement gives 1.92 angstrom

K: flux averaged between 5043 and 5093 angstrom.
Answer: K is 15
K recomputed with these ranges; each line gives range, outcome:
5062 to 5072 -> 15.1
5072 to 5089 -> 15.2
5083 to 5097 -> 16.2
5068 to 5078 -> 15.3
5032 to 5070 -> 15.1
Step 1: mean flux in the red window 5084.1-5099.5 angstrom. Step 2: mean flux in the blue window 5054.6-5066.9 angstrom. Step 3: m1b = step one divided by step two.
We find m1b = 1.2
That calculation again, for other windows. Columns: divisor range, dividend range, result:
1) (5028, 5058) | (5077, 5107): 1.01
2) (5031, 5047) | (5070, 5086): 0.91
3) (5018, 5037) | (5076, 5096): 0.95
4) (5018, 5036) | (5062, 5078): 0.92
